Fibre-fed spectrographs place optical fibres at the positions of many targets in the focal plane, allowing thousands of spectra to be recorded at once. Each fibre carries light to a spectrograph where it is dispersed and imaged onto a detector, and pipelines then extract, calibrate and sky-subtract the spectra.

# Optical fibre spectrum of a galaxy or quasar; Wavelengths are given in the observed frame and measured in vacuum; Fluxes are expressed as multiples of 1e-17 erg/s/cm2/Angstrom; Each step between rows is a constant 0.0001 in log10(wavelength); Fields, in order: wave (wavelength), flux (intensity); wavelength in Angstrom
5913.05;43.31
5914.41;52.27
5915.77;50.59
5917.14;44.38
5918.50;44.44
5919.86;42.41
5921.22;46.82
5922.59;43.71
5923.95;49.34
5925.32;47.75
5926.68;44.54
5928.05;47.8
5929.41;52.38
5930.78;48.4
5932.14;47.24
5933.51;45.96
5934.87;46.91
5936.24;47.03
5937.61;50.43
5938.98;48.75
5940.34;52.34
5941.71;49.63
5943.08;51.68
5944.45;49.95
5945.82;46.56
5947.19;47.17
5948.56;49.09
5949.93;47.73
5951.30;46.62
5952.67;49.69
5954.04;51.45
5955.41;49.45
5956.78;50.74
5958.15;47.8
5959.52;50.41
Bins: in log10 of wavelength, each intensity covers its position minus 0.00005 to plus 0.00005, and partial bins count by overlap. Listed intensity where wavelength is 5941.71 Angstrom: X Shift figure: 49.63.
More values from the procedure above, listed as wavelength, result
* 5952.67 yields 49.69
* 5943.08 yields 51.68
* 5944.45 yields 49.95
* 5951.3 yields 46.62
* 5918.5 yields 44.44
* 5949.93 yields 47.73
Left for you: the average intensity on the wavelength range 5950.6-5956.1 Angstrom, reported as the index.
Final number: 49.3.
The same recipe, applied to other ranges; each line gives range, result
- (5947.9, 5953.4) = 48.3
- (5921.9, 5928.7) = 46.6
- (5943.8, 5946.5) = 48.2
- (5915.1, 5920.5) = 45.4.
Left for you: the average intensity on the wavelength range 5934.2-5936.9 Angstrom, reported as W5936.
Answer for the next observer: 46.9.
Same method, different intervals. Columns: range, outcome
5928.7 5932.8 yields 49.4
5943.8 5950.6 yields 48.1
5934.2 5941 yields 49.1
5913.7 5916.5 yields 51.2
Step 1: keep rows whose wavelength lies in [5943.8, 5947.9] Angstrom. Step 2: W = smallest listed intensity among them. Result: 46.56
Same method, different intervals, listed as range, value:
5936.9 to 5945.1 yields 48.75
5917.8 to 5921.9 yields 42.41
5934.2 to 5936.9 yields 46.91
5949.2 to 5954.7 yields 46.62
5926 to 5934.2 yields 44.54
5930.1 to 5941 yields 45.96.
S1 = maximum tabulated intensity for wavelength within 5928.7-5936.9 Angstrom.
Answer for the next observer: 52.38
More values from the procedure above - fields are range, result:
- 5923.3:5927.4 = 49.34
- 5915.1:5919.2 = 50.59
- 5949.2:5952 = 47.73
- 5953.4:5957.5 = 51.45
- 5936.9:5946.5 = 52.34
